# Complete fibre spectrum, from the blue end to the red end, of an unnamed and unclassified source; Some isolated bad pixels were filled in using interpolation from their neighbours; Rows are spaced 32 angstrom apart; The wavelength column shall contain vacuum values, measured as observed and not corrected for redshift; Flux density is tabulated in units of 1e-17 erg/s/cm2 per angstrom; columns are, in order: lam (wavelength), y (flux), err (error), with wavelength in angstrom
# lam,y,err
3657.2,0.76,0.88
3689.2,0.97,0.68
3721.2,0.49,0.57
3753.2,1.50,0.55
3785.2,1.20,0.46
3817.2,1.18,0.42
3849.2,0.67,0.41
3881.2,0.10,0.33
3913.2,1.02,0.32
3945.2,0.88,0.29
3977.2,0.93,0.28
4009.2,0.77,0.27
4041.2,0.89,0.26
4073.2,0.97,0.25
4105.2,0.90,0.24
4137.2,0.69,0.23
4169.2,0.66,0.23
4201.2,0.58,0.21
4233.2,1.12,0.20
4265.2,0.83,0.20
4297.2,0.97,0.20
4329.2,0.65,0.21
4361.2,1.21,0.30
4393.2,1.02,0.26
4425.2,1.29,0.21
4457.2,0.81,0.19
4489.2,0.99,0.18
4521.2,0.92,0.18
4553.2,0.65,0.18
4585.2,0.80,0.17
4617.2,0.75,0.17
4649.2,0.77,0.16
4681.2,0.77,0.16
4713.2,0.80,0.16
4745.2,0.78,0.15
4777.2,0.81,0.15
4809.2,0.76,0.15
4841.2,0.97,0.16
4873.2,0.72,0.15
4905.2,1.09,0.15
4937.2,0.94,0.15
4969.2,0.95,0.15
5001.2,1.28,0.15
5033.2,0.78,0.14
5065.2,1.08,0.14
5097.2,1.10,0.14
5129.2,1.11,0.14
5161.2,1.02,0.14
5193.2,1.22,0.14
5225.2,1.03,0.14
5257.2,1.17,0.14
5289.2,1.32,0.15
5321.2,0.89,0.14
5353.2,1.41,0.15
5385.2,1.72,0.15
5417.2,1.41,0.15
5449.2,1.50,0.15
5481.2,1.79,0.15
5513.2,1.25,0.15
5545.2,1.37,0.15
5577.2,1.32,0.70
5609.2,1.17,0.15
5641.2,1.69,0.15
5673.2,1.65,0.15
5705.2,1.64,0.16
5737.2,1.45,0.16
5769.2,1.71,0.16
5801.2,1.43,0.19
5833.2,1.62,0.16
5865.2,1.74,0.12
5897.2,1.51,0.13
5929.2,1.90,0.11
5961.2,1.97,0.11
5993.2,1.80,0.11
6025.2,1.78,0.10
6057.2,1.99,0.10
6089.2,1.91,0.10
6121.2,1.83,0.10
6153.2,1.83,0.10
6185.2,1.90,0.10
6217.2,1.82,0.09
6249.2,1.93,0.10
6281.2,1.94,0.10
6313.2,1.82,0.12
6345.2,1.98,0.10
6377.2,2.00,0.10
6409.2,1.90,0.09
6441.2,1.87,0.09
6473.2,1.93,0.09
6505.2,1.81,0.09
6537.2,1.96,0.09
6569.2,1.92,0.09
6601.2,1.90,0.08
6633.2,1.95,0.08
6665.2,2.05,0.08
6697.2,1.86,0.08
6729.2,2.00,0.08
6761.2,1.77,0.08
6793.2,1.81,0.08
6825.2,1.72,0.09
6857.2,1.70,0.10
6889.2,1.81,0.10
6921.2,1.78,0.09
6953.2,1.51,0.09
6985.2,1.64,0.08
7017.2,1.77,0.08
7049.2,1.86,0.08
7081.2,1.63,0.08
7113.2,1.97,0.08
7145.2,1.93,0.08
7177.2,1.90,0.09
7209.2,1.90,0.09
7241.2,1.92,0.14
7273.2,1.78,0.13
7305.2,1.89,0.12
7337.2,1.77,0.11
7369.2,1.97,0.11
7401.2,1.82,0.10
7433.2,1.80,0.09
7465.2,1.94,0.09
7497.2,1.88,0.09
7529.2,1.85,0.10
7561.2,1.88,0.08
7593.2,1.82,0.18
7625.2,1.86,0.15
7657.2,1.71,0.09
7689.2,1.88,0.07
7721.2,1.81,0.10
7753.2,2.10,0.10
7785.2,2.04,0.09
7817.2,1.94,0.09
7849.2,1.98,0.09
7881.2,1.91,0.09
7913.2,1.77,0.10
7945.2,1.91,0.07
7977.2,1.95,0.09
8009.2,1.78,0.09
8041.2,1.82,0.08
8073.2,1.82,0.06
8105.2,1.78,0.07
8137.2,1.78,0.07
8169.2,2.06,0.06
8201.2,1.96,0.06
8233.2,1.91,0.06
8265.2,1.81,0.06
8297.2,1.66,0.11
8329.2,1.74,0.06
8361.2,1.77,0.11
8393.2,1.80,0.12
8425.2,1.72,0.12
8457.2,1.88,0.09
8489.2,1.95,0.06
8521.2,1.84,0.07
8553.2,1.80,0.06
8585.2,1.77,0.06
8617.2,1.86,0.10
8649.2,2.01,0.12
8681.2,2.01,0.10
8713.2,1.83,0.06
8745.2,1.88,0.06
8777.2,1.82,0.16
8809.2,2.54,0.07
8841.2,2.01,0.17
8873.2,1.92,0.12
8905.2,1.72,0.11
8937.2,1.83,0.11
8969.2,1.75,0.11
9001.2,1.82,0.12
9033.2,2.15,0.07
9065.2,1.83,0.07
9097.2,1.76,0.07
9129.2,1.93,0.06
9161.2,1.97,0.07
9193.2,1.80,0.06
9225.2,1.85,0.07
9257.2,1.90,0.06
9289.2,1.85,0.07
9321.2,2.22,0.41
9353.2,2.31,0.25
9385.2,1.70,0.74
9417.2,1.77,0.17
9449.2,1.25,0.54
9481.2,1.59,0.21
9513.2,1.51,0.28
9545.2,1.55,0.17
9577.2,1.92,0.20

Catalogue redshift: 0.34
